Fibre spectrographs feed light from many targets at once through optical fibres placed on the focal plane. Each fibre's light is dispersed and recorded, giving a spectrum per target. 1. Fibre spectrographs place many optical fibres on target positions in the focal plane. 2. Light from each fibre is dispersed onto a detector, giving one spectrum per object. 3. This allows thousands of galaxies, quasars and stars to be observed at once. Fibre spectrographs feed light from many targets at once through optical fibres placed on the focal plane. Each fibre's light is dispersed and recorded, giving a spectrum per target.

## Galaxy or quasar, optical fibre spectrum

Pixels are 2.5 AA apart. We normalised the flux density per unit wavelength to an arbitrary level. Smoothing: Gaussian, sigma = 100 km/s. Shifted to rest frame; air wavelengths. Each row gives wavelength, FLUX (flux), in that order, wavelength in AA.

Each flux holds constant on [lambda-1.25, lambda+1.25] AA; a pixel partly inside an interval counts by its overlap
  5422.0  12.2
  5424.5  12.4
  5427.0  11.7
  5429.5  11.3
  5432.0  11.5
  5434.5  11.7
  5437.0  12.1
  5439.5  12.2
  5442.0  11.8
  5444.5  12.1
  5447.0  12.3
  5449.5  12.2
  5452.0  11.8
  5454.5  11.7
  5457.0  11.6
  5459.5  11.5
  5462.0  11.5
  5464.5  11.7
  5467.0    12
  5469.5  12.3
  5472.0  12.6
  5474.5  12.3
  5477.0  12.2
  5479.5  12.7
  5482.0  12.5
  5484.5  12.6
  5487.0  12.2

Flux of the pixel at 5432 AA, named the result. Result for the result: 11.5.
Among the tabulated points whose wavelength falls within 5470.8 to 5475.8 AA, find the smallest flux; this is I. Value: 12.3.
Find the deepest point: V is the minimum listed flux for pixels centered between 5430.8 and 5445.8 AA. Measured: 11.5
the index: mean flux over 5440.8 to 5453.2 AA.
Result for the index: 12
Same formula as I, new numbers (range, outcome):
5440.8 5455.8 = 11.7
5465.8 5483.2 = 12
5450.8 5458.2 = 11.6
